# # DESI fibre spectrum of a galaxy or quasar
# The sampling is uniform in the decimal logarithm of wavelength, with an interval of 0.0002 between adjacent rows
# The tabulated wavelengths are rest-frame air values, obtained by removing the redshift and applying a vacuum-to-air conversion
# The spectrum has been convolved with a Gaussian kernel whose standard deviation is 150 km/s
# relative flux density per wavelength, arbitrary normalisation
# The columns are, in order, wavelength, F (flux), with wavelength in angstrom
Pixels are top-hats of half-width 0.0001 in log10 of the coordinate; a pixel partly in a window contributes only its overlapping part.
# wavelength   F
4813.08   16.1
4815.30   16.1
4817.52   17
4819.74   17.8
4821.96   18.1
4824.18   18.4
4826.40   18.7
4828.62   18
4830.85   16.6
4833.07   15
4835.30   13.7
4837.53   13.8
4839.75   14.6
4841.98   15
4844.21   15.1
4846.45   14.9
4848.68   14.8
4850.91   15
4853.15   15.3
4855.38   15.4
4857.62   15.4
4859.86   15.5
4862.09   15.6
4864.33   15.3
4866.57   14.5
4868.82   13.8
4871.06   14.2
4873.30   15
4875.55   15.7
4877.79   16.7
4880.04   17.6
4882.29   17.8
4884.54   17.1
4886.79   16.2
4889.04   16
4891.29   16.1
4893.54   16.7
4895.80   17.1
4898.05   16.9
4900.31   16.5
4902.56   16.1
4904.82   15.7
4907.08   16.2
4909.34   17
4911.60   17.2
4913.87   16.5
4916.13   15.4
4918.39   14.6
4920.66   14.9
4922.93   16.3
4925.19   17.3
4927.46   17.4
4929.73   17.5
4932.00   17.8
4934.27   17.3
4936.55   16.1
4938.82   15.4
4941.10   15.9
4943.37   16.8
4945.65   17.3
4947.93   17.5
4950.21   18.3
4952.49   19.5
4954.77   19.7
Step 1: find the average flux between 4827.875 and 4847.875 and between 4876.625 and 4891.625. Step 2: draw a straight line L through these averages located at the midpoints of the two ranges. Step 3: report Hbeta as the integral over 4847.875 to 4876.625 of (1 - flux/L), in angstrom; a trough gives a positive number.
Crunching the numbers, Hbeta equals 1.7 angstrom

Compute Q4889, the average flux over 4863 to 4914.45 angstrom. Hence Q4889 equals 16.2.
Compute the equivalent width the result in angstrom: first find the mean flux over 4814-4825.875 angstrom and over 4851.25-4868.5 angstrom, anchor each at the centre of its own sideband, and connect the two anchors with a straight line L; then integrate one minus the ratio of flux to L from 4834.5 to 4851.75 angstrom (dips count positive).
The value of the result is 1.6 angstrom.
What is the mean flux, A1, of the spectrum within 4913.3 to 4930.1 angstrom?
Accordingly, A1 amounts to 16.2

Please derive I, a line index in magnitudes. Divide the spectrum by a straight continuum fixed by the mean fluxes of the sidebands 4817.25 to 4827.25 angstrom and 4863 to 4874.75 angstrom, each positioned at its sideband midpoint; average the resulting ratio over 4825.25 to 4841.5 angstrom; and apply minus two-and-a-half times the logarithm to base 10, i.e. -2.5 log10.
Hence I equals 0.10 mag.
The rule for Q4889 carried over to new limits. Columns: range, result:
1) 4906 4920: 16.1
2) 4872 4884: 16.5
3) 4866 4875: 14.4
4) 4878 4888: 17.1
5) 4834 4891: 15.4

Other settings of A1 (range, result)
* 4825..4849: 15.5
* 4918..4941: 16.5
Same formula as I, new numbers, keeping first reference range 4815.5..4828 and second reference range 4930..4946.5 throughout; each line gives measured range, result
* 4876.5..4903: 0.028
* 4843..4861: 0.158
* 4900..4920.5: 0.060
